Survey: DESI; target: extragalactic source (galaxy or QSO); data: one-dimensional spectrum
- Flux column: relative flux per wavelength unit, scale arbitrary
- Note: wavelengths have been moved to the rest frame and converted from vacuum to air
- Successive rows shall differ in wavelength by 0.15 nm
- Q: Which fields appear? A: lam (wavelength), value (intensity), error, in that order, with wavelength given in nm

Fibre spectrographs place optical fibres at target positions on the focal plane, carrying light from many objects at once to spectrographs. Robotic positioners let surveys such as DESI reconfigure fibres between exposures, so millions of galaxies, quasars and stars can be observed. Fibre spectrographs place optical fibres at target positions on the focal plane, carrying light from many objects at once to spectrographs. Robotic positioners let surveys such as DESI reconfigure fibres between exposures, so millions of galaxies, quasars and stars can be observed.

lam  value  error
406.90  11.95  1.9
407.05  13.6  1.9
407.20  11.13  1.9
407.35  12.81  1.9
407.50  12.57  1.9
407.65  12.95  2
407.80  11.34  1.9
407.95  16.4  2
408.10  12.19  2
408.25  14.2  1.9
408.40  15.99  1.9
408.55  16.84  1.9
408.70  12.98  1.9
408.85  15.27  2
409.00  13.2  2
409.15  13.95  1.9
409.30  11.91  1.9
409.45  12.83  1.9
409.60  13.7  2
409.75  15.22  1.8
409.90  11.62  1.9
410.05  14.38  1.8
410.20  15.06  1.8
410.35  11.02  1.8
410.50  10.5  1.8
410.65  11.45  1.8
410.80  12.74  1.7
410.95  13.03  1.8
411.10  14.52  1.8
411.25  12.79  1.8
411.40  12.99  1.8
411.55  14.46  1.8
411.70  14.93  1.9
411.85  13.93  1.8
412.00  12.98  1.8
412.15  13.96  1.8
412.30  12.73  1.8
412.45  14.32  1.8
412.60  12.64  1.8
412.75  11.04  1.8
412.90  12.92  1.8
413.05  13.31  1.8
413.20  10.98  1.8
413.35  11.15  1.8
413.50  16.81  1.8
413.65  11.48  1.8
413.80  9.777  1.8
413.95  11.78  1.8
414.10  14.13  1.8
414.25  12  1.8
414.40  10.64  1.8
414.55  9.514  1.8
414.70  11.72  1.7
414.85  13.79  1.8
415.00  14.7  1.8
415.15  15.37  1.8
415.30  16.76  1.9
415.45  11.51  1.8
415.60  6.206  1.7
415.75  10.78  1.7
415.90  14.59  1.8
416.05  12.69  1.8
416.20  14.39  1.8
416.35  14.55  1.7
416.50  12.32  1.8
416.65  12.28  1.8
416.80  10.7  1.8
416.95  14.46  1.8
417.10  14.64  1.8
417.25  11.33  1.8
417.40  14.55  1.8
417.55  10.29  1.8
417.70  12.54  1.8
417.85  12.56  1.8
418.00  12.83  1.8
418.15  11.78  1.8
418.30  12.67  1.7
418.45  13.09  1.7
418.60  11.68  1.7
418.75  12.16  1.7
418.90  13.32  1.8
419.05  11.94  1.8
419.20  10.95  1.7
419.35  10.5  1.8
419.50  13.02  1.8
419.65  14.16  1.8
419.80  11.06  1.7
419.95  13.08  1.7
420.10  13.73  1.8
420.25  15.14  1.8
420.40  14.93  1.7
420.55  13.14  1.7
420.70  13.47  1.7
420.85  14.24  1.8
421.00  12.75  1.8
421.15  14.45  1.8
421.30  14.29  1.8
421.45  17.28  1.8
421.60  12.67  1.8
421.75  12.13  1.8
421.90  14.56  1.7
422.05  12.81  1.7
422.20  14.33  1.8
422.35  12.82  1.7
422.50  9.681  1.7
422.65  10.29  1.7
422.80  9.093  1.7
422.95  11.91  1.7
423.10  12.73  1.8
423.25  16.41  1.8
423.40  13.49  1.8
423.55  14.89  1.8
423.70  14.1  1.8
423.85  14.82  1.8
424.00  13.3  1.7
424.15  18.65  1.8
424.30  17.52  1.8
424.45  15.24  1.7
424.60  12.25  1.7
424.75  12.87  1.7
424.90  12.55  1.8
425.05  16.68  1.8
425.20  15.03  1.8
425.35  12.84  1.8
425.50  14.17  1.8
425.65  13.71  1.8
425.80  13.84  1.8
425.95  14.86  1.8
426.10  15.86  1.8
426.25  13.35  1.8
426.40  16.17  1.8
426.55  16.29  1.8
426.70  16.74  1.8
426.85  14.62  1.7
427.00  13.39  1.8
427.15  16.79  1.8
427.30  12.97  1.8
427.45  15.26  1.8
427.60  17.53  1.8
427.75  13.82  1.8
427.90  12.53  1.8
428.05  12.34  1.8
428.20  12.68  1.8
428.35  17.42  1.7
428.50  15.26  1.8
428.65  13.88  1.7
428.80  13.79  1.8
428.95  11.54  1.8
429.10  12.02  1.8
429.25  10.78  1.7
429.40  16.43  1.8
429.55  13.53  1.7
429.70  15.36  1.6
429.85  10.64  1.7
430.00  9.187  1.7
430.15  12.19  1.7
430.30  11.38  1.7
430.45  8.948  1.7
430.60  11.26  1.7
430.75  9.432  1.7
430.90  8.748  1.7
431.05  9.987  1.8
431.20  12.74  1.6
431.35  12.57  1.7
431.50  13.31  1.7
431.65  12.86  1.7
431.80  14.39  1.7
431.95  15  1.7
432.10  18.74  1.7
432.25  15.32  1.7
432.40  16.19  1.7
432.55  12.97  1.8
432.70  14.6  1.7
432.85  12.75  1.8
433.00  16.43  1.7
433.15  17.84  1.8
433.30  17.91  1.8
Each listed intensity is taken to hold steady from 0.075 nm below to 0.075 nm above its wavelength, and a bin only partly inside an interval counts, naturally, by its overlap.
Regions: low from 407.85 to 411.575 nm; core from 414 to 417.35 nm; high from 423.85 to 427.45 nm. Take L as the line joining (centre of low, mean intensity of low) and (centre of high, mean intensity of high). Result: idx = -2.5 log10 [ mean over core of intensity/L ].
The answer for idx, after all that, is 0.11 mag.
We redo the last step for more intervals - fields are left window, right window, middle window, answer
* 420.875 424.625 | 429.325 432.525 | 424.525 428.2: -0.09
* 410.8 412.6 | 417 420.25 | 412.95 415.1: 0.08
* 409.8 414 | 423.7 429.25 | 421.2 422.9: 0.10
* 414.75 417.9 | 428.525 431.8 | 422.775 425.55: -0.15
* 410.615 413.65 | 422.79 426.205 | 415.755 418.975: 0.07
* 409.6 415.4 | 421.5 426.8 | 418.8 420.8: 0.05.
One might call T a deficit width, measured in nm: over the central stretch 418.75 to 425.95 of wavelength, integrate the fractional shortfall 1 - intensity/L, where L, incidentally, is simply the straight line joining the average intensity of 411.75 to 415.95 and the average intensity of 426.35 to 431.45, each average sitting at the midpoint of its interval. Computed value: -0.359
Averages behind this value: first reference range 12.6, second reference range 13.2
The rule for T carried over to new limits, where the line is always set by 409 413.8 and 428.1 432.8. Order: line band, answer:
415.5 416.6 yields 0.069 nm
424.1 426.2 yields -0.266 nm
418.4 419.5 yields 0.086 nm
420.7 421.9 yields -0.089 nm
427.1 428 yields -0.117 nm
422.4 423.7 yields 0.058 nm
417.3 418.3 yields 0.046 nm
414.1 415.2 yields 0.037 nm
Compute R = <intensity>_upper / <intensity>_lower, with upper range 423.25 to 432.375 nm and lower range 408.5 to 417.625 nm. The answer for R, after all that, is 1.07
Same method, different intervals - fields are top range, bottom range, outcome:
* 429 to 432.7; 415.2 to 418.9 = 1.01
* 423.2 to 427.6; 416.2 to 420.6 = 1.16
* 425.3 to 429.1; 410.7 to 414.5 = 1.12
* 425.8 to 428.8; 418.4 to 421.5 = 1.12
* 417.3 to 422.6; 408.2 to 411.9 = 0.96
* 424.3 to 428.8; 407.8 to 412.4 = 1.07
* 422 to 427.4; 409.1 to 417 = 1.10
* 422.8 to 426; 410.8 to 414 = 1.10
